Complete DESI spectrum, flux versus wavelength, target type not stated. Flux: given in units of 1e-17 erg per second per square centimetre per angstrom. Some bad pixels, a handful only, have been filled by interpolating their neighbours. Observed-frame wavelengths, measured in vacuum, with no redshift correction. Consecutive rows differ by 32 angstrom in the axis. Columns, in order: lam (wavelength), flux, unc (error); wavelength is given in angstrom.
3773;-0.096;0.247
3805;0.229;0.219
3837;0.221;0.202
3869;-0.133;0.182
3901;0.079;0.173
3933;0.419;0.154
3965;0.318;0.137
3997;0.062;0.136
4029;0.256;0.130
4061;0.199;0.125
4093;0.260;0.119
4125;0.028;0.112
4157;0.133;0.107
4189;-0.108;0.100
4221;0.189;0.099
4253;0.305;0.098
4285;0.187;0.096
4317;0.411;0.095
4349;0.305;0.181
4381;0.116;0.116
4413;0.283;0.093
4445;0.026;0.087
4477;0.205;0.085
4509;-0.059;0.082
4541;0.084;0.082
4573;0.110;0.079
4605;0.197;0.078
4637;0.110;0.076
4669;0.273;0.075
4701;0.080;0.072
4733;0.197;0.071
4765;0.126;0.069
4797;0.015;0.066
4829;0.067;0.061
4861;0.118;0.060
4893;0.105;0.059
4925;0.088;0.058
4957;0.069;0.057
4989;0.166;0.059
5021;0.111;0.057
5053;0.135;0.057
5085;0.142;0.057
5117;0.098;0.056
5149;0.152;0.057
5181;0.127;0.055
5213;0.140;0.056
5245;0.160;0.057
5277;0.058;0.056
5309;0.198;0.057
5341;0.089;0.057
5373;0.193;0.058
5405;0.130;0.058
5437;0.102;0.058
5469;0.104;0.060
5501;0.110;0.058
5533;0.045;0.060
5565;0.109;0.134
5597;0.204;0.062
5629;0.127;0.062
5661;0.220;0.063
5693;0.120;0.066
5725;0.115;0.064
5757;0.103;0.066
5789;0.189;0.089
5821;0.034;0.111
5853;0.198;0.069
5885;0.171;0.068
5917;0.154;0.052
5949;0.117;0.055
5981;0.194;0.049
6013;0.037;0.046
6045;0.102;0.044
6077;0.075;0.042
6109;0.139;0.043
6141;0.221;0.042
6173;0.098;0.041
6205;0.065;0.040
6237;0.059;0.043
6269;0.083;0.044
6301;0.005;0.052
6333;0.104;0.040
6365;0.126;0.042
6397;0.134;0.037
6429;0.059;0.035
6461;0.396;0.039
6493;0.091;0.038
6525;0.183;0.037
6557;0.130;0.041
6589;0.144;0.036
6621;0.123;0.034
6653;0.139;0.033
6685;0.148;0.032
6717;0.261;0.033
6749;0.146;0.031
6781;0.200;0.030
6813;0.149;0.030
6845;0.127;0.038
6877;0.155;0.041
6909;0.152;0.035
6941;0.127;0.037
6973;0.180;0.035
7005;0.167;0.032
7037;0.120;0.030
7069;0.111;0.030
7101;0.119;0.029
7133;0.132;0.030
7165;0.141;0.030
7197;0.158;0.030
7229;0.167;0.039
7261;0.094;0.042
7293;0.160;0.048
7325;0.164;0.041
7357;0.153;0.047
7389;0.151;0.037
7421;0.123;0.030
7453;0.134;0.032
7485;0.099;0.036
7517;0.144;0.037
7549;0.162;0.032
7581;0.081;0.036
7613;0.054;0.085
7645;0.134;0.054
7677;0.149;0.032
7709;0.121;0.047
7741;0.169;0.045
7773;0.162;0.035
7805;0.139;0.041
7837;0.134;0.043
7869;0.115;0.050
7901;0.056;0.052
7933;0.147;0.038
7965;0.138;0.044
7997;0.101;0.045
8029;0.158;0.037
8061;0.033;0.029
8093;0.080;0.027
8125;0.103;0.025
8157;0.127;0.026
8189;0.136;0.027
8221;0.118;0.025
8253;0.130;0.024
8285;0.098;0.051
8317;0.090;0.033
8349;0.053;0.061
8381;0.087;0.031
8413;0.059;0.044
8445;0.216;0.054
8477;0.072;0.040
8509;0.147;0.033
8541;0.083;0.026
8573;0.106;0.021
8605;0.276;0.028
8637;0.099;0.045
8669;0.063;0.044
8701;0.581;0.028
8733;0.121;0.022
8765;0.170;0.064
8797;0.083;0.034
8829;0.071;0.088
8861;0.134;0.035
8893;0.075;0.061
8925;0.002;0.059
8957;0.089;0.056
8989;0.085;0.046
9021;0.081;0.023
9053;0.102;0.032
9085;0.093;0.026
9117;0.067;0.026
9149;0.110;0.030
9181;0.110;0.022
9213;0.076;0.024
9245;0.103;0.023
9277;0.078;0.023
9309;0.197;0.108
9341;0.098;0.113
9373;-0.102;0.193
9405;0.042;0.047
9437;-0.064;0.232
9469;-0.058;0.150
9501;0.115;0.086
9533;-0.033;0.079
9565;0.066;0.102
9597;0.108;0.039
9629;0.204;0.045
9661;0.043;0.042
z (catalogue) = 0.74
